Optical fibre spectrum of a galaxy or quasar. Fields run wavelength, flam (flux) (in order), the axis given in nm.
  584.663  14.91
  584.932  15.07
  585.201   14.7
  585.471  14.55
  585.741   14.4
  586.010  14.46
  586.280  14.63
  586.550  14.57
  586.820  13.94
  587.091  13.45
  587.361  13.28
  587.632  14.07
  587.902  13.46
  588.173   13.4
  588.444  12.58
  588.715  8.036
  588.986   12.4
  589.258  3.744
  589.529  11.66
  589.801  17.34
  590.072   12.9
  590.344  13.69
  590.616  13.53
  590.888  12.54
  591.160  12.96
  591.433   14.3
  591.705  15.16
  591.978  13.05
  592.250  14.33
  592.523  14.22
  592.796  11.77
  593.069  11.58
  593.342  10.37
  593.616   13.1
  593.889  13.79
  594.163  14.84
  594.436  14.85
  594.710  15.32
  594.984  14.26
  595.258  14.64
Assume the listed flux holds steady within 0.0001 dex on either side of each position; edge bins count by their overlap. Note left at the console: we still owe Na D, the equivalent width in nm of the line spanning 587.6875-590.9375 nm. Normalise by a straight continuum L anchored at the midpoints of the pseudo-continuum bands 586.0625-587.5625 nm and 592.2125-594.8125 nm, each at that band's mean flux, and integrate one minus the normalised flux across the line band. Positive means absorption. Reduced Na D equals 0.381 nm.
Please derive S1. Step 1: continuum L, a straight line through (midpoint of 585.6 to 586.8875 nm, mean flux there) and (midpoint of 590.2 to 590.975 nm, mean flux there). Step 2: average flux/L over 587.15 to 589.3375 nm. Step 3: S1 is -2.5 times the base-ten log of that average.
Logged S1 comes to 0.20 mag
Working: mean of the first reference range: 14.4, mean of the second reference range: 13.3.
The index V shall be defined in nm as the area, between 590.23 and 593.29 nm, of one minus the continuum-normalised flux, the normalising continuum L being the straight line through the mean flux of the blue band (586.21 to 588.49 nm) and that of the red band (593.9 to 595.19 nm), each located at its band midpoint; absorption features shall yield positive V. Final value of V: 0.22 nm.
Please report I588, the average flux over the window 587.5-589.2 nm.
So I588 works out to 11.9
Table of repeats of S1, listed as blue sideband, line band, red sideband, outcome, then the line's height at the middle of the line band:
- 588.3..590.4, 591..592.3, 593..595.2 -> -0.12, 12.5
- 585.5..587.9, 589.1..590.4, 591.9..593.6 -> 0.13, 13.3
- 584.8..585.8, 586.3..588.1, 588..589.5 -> -0.14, 12.2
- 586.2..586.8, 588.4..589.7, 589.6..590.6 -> 0.43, 14.4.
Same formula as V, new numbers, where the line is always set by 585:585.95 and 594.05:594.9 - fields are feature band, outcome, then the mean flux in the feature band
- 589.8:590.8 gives 0.06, 13.9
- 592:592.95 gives 0.10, 13.4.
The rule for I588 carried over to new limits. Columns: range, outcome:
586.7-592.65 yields 12.9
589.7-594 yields 13.4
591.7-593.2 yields 13.2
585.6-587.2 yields 14.3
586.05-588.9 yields 13.2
